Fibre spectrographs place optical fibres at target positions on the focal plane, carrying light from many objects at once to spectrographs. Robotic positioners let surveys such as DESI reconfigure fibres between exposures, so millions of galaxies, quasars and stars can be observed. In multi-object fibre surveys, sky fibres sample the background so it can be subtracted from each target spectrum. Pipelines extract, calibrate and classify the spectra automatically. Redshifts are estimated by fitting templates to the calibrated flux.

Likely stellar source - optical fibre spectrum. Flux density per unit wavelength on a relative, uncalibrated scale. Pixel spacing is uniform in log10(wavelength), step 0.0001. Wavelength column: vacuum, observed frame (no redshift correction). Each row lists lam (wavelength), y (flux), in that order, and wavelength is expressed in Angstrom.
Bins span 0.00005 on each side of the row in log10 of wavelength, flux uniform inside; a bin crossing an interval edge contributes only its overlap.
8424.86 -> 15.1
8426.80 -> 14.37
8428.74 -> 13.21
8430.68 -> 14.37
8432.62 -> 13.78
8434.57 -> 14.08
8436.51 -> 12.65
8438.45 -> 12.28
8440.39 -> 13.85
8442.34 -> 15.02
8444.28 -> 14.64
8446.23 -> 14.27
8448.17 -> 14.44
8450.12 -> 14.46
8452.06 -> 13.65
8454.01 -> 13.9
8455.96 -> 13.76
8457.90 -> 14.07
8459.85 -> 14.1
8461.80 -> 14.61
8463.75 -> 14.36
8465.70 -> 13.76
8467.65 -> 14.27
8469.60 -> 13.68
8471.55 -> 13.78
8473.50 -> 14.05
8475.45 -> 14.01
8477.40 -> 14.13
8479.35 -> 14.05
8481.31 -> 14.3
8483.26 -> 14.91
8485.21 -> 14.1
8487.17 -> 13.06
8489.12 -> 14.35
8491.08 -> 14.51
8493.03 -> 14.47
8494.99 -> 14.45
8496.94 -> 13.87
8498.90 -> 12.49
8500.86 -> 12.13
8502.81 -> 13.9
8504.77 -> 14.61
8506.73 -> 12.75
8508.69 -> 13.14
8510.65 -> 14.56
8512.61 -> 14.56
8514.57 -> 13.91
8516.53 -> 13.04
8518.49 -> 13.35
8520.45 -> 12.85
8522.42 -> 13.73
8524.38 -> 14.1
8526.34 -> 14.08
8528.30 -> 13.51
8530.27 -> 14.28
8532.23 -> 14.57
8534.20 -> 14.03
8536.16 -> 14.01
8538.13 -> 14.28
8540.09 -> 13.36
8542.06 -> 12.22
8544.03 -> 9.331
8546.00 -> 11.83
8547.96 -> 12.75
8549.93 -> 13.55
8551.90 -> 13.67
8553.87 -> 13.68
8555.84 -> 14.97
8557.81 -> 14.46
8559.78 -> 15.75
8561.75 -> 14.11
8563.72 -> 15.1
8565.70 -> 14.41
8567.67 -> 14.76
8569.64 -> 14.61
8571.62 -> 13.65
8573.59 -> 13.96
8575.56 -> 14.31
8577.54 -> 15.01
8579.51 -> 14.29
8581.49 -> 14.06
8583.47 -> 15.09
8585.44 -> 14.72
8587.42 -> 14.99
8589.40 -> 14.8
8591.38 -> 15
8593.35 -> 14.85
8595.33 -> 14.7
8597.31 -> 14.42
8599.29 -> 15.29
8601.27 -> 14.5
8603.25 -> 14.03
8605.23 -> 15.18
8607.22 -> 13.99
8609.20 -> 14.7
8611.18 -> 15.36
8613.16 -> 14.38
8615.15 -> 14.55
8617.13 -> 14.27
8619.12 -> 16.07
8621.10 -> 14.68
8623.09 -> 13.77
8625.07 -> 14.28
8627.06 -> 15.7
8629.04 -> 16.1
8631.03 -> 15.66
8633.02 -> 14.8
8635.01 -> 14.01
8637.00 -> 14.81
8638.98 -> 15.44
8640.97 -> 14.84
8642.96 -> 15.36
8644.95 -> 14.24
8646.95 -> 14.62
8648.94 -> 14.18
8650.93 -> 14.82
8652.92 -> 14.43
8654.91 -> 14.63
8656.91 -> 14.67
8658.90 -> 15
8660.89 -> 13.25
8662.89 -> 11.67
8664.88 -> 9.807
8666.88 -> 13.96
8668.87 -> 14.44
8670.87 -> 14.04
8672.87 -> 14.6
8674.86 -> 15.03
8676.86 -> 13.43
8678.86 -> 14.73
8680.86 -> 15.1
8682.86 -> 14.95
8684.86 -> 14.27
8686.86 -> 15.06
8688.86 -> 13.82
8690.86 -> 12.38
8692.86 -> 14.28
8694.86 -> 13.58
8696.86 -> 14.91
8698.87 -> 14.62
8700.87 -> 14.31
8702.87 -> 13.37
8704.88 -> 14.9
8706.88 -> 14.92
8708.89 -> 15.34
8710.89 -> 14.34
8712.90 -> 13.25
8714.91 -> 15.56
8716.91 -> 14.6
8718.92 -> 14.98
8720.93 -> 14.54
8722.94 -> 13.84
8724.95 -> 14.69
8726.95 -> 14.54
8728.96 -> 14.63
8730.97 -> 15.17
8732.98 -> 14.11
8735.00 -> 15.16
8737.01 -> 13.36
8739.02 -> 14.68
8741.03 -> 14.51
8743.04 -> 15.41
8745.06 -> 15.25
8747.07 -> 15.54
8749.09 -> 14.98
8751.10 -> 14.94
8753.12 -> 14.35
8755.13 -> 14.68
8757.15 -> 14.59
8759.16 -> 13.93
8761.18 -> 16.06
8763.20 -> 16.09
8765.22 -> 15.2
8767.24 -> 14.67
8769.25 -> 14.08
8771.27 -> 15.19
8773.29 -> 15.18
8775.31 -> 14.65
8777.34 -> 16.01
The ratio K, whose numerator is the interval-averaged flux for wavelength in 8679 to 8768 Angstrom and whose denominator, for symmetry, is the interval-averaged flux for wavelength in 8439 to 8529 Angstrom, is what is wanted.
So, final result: 1.05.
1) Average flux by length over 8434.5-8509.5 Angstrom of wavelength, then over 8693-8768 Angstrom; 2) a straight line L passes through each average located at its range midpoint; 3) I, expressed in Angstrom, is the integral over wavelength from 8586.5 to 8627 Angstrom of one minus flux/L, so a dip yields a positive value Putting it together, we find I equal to -1.11 Angstrom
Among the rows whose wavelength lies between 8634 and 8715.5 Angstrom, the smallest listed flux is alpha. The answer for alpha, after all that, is 9.807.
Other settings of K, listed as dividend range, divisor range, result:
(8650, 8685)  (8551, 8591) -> 0.97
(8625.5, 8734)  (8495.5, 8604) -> 1.03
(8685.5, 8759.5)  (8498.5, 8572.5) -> 1.06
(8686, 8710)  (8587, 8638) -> 0.97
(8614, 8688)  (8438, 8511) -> 1.04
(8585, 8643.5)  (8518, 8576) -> 1.08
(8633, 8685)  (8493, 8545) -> 1.05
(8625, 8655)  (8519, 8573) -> 1.08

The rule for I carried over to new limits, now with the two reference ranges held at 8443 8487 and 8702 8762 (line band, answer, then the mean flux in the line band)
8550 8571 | -0.2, 14.5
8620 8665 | 0.1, 14.5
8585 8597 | -0.4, 14.8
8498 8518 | 1.0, 13.5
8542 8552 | 1.5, 12.1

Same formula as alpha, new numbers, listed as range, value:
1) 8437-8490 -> 12.28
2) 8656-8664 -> 11.67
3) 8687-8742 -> 12.38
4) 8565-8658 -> 13.65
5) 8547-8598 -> 12.75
